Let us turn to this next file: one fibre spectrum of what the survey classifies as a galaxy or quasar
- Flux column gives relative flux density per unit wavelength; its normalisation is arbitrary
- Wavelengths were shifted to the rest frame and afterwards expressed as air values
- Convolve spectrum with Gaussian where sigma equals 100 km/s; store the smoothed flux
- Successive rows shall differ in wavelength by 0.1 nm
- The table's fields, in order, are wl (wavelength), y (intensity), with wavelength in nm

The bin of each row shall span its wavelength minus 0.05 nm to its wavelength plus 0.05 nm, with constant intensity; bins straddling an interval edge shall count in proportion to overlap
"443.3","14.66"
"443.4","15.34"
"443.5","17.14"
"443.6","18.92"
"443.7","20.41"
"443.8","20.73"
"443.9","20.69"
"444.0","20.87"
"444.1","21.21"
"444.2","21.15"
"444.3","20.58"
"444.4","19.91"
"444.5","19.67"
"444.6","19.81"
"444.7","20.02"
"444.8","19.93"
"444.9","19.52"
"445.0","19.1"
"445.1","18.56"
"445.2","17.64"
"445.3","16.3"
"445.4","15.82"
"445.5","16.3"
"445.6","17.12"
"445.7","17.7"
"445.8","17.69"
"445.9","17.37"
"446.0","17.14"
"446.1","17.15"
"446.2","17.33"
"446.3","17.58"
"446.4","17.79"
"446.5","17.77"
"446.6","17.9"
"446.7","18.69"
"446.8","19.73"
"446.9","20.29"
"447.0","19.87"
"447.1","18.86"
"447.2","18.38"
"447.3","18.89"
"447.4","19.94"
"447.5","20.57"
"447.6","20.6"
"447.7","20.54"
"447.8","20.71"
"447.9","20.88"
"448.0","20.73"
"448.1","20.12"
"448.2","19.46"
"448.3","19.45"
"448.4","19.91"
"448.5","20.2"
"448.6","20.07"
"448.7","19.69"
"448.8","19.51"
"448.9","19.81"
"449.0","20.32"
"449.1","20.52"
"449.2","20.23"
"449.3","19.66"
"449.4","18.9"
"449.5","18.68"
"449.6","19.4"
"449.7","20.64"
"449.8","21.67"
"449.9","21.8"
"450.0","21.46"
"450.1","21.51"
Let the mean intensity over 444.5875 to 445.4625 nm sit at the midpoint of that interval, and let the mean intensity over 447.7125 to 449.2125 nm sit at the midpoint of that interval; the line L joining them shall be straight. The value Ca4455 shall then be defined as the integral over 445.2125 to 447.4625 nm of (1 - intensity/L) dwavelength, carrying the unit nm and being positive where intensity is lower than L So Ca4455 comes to 0.13 nm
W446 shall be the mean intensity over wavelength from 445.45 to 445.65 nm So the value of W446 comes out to 16.7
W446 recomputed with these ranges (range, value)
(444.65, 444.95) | 19.8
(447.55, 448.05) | 20.7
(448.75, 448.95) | 19.7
